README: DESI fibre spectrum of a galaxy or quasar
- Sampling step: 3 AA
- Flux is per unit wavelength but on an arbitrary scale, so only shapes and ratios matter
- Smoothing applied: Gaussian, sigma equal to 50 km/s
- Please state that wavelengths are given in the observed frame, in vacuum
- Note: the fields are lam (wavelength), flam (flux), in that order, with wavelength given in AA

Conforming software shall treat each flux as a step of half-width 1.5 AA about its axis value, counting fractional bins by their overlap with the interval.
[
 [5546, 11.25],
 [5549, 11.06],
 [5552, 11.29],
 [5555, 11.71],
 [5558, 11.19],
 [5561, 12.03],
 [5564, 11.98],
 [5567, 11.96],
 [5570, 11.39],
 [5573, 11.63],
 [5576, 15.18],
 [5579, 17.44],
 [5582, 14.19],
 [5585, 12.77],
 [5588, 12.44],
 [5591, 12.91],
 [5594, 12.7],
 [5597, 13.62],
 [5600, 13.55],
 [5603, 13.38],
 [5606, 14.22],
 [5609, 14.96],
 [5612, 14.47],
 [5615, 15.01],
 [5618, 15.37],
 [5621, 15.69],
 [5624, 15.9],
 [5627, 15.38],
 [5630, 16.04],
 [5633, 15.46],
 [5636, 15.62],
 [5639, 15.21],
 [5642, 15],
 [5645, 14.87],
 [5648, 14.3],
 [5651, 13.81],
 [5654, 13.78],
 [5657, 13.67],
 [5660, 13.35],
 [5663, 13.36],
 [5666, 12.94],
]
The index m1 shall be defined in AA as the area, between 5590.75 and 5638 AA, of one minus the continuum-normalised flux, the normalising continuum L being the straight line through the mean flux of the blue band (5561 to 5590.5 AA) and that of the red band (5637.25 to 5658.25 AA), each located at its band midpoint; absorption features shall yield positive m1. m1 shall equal -2.9 AA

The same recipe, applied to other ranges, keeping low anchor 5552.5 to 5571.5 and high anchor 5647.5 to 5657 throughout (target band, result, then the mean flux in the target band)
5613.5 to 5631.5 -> -3.3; 15.6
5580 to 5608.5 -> -2.2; 13.4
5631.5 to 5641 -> -1.3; 15.4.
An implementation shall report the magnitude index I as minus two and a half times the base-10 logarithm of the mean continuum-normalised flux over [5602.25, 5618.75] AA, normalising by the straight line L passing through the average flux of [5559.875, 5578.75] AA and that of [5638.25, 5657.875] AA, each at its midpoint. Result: -0.08 mag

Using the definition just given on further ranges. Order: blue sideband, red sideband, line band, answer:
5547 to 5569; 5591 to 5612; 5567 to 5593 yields -0.060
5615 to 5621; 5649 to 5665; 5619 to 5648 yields -0.054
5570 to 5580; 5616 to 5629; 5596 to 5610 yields 0.080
